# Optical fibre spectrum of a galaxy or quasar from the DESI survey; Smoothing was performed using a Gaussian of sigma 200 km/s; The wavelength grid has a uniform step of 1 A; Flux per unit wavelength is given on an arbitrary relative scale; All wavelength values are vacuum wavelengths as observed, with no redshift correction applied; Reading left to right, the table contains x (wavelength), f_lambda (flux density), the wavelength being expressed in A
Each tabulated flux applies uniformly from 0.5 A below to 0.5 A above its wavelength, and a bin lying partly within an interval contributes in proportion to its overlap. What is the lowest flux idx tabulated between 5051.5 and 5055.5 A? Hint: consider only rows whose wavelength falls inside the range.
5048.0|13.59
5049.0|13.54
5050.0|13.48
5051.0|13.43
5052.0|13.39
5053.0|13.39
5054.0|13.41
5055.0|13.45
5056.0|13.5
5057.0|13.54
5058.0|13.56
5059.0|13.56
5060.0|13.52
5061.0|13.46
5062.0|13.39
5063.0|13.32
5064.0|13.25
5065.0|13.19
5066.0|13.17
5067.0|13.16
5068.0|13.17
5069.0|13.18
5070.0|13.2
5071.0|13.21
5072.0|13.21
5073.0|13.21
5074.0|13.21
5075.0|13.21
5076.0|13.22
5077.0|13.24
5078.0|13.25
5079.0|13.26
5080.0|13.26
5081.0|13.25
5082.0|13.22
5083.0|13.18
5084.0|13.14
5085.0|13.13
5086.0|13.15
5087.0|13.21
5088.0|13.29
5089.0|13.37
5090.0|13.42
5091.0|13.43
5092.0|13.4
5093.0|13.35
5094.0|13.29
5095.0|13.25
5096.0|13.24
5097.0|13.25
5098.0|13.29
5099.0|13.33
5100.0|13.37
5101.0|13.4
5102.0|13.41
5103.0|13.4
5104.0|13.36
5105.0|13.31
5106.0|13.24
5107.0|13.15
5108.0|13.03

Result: 13.39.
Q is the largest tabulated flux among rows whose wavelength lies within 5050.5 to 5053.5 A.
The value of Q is 13.43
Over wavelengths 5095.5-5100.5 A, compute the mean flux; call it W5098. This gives 13.3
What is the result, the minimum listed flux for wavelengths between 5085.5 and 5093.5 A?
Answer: 13.15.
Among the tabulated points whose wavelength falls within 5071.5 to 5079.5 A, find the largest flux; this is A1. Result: 13.26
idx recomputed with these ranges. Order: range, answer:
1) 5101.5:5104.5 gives 13.36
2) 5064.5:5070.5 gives 13.16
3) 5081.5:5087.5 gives 13.13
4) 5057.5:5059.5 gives 13.56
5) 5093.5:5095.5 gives 13.25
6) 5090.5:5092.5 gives 13.4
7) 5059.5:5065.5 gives 13.19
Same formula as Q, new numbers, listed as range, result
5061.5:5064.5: 13.39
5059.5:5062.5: 13.52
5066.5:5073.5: 13.21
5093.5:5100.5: 13.37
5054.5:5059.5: 13.56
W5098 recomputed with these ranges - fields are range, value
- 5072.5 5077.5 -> 13.2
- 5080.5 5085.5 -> 13.2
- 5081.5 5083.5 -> 13.2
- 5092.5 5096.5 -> 13.3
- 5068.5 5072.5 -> 13.2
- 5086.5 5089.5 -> 13.3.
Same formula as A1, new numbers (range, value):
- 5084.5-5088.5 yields 13.29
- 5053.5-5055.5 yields 13.45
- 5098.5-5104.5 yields 13.41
